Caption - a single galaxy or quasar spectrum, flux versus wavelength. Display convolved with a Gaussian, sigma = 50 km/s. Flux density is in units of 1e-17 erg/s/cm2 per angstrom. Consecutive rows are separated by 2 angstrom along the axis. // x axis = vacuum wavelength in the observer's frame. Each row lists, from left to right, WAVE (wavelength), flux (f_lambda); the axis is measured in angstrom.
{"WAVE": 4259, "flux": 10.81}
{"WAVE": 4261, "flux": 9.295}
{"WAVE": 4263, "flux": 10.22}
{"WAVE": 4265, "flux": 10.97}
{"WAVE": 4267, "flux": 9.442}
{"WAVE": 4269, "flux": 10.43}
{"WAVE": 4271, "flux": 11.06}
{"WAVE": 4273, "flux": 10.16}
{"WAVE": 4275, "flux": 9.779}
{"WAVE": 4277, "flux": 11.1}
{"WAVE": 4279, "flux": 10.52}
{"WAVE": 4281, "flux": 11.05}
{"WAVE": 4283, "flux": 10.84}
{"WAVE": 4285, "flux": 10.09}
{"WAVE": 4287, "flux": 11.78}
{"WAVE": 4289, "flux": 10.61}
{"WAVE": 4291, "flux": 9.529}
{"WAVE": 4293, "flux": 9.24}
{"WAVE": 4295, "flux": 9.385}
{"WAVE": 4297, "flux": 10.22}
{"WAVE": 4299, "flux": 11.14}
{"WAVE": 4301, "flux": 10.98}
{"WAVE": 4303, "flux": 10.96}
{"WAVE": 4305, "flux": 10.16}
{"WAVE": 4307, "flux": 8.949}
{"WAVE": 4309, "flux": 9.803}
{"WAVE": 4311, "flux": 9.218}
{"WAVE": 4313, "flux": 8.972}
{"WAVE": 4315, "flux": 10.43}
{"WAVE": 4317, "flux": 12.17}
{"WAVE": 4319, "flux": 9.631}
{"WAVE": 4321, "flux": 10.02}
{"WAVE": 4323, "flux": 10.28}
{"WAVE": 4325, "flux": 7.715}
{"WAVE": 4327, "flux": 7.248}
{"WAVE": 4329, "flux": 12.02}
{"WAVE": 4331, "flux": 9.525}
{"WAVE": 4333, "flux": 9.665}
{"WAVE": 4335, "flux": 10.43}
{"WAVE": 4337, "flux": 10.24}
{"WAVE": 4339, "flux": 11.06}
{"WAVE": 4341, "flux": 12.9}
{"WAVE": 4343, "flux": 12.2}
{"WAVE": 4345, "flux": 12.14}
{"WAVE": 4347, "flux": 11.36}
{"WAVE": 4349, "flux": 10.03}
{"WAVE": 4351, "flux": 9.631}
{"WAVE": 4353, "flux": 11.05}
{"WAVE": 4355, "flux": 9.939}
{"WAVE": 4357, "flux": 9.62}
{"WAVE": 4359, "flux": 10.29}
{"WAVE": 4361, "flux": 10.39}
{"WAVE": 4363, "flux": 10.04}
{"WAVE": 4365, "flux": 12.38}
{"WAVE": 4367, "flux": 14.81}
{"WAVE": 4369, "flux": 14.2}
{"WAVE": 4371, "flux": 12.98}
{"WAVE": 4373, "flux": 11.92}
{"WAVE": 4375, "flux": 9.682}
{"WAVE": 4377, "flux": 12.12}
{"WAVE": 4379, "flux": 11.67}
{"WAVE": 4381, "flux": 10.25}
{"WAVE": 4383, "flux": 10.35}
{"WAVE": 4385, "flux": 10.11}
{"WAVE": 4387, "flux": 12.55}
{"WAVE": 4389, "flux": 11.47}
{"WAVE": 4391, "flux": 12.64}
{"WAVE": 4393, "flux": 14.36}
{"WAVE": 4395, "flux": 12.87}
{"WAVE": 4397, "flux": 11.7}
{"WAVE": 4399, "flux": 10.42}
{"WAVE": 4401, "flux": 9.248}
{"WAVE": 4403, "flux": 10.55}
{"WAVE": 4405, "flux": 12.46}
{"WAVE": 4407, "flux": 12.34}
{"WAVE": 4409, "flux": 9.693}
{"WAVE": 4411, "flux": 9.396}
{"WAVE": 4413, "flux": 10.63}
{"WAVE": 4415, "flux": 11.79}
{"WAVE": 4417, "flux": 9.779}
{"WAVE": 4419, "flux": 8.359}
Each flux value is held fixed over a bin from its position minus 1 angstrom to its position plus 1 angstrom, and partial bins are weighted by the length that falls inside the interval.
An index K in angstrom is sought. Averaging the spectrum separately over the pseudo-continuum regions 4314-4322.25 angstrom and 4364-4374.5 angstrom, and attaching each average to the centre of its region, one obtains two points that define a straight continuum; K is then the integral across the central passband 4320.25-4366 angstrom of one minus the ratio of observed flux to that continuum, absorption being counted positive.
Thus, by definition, 5.2 angstrom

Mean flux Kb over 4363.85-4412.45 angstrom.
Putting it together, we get 11.7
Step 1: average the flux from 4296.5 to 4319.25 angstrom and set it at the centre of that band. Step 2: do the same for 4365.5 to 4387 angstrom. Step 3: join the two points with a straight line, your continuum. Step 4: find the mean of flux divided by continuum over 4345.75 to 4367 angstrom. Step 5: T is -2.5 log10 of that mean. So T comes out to 0.07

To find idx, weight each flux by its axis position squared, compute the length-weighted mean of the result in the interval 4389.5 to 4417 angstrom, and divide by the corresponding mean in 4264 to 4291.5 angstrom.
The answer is 1.1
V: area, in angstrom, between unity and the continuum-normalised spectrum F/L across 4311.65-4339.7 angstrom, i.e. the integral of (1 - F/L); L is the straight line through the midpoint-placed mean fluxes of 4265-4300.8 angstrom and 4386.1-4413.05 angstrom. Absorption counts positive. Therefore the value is 2.2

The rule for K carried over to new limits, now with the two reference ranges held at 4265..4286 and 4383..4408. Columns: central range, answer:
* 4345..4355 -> 0.53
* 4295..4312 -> 0.98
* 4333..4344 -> -0.11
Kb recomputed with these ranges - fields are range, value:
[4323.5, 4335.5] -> 9.43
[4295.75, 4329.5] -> 9.96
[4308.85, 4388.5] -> 10.8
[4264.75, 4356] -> 10.3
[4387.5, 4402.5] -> 11.8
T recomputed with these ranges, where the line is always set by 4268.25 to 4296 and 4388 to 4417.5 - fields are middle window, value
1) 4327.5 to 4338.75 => 0.05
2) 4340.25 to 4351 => -0.06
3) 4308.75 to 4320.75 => 0.06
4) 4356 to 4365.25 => 0.06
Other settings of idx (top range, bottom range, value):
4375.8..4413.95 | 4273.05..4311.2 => 1.15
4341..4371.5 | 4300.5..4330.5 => 1.18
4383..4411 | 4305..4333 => 1.22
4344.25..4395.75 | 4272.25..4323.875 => 1.16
